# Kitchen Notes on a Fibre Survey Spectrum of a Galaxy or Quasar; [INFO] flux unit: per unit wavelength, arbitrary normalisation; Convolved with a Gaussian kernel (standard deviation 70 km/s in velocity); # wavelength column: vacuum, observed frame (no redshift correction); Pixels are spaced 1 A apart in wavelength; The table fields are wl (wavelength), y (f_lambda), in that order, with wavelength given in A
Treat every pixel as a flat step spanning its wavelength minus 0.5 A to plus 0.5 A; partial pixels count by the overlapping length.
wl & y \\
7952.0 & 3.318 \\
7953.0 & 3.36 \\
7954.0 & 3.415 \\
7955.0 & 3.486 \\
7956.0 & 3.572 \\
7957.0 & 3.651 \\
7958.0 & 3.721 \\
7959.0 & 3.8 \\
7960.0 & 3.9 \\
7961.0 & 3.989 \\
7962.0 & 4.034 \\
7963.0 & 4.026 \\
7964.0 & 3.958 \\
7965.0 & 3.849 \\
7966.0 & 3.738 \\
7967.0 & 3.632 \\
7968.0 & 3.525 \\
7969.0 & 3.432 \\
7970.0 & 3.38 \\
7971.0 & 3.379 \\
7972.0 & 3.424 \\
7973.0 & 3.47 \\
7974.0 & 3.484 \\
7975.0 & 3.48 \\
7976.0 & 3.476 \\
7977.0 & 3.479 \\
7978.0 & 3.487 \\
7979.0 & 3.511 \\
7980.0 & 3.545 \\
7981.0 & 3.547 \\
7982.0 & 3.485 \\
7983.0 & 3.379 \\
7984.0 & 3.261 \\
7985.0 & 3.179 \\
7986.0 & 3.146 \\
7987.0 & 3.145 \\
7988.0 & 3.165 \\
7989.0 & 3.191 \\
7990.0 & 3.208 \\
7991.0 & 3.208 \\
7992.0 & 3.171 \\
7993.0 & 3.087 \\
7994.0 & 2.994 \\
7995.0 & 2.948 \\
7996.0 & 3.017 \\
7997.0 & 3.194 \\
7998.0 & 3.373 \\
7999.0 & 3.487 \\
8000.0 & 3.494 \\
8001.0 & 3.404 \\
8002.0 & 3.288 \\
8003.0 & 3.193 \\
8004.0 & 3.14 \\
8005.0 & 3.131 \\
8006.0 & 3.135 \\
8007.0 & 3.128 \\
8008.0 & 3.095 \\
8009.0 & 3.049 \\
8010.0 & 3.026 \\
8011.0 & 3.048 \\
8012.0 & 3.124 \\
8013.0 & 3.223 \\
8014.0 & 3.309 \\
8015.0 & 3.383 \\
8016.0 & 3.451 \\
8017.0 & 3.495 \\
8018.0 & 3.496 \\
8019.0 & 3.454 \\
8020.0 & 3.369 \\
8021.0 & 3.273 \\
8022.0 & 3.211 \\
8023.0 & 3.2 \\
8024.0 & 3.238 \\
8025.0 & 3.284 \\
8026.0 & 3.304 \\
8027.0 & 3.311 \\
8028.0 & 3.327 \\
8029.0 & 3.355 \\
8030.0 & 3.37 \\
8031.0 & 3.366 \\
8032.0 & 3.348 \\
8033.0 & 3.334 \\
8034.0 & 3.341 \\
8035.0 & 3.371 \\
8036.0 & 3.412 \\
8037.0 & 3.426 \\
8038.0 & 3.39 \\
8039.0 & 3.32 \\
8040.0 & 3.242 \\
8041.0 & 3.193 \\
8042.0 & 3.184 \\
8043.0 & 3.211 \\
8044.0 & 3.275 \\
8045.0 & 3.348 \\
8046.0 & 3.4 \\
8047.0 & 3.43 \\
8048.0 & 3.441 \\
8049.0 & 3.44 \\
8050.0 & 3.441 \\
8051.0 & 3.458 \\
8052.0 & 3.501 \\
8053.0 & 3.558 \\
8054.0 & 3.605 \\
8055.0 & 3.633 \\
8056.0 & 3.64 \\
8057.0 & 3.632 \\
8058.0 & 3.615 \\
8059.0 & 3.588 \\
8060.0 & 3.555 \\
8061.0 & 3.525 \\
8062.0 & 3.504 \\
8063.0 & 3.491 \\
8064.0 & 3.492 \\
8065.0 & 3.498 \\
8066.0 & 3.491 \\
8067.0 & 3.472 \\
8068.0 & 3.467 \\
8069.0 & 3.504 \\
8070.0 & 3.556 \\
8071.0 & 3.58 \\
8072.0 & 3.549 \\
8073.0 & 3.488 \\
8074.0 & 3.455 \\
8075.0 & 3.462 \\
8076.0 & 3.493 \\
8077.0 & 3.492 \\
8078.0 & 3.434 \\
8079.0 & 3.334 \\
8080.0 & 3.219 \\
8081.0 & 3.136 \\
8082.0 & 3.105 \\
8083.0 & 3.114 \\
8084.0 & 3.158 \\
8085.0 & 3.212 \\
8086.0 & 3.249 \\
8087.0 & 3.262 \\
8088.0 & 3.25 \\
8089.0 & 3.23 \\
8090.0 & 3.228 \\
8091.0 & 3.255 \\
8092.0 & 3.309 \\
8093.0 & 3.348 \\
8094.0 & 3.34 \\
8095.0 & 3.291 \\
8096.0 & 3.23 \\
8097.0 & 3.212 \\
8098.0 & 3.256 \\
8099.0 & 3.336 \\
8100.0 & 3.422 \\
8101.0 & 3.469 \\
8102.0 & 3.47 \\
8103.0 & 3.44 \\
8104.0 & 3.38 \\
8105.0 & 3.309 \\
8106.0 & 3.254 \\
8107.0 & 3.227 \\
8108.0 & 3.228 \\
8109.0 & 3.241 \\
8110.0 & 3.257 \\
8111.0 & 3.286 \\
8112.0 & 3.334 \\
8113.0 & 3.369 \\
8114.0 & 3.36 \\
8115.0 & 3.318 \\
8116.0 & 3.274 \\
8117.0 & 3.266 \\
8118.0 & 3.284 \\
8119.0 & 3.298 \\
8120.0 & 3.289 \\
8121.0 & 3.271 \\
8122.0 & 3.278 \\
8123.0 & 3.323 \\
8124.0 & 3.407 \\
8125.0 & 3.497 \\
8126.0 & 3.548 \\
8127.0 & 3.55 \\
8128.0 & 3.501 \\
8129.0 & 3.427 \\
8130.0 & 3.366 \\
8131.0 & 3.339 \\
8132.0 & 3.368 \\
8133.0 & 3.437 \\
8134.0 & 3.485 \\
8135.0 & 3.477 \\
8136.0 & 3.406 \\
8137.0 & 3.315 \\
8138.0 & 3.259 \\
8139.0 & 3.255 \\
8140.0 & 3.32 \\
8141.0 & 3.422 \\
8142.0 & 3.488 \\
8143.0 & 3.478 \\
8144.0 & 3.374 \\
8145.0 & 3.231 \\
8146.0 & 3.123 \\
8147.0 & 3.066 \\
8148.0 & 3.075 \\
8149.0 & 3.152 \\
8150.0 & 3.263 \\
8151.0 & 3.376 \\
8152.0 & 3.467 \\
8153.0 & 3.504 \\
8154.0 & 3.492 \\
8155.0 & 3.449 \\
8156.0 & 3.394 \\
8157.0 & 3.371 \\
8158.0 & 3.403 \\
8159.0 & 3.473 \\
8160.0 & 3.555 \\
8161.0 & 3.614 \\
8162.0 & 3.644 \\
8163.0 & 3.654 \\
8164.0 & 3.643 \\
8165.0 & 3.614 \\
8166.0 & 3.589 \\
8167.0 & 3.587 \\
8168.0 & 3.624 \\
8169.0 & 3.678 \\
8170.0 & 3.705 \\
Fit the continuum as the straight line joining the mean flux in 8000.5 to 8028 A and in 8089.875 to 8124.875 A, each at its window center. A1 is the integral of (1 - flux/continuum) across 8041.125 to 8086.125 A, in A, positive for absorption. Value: -2.0 A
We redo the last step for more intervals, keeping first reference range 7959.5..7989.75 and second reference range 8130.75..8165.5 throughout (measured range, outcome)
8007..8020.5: 0.9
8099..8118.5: 0.6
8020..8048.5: 1.3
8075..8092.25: 0.9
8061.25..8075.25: -0.2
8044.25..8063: -0.3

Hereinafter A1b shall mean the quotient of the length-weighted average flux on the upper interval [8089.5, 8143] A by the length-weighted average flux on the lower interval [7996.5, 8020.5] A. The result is 1.0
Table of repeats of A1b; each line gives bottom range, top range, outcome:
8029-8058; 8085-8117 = 0.97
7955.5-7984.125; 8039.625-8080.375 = 0.96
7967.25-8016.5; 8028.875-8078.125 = 1.05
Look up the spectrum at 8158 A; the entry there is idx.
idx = 3.403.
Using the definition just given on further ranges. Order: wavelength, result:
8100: 3.422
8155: 3.449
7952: 3.318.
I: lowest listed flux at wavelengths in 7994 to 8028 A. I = 2.948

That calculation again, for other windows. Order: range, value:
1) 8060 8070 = 3.467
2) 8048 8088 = 3.105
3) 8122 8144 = 3.255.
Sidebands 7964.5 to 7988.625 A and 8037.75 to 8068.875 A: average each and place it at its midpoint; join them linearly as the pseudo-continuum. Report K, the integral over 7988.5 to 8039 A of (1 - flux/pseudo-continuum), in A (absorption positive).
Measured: 2.68 A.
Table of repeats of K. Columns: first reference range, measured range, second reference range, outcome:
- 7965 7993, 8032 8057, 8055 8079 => 0.6 A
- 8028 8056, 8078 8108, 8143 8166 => 1.1 A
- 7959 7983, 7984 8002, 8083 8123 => 1.8 A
